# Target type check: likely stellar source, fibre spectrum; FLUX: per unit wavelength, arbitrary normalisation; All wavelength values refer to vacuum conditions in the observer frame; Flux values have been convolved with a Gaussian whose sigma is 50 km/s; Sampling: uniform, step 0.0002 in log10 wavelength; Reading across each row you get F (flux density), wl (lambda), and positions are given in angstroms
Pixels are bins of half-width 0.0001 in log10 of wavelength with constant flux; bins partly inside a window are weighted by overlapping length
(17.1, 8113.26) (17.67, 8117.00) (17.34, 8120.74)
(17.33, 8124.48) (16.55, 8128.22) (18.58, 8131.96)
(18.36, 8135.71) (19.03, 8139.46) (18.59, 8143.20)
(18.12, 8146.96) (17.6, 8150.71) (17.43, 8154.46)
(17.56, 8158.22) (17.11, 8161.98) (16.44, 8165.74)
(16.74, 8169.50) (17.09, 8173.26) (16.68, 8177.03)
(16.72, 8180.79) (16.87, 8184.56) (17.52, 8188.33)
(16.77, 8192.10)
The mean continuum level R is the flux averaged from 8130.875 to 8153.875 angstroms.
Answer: 18.3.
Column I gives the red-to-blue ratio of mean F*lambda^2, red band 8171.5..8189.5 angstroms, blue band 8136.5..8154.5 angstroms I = 0.94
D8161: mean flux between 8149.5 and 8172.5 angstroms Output 17.1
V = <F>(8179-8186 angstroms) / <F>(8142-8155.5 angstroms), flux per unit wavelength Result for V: 0.9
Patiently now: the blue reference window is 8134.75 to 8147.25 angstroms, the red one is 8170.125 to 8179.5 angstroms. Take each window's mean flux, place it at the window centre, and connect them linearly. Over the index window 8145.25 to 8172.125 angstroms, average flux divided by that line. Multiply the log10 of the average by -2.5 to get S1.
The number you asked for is 0.025 mag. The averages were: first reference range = 18.6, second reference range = 16.9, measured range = 17.3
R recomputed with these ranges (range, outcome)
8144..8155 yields 17.8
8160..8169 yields 16.8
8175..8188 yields 16.9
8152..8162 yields 17.4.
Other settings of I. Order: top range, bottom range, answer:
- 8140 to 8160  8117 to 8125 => 1.04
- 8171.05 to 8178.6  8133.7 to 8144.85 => 0.91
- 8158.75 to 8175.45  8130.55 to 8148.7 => 0.92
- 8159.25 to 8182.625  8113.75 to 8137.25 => 0.97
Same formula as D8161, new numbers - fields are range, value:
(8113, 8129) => 17.3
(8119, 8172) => 17.6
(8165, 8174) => 16.8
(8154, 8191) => 17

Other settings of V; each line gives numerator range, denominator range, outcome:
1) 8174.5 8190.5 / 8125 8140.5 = 0.94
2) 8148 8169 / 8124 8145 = 0.95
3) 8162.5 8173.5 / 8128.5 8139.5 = 0.92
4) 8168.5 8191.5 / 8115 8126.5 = 0.97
